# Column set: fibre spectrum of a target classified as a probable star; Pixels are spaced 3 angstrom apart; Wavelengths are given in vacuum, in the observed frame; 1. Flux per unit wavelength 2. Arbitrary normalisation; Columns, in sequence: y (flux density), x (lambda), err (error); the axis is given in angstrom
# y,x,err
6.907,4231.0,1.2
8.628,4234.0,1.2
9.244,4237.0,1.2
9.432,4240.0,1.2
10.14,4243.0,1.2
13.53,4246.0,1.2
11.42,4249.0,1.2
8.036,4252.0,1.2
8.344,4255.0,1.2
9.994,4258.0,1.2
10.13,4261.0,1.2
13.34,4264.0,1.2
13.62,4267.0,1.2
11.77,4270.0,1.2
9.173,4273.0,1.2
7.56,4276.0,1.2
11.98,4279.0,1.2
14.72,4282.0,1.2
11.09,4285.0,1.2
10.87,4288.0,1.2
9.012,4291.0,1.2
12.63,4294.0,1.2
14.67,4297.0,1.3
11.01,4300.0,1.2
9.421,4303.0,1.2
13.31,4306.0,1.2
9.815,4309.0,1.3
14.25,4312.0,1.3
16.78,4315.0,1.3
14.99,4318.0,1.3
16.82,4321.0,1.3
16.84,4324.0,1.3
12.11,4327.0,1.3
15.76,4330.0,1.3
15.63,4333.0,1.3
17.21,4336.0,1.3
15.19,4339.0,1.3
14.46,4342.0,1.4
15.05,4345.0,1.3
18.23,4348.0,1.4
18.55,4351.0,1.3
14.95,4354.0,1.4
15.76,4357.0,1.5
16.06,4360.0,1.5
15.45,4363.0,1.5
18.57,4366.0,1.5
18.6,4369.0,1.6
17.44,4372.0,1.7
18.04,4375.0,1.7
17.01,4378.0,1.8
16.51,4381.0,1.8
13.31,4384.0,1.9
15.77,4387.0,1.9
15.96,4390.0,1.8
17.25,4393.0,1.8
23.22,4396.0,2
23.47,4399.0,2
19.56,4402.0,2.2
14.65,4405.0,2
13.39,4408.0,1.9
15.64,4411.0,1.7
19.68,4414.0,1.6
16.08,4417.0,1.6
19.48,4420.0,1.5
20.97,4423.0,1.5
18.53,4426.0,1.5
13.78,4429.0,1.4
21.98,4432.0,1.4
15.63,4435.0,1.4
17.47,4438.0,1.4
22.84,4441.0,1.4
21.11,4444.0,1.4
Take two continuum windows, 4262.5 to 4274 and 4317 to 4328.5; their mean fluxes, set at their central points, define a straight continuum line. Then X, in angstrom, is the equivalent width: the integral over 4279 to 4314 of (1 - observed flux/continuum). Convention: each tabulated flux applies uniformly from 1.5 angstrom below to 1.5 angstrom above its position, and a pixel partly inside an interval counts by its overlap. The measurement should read 4.4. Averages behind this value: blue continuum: 12.1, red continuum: 15.2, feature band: 12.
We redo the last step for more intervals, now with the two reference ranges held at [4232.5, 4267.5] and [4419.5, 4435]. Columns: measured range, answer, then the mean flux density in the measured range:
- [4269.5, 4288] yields 1.2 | 11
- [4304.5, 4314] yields 0.3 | 12.7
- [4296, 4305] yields 0.8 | 11.6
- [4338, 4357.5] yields -1.5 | 16.1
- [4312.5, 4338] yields -3.4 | 15.7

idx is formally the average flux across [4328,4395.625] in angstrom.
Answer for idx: 16.5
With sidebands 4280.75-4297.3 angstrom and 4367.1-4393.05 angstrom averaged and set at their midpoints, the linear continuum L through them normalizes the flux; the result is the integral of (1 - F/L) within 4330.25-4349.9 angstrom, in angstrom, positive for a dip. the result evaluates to -1.9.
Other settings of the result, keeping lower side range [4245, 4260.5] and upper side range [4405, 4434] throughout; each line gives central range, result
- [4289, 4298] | 0.1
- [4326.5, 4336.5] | -1.2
